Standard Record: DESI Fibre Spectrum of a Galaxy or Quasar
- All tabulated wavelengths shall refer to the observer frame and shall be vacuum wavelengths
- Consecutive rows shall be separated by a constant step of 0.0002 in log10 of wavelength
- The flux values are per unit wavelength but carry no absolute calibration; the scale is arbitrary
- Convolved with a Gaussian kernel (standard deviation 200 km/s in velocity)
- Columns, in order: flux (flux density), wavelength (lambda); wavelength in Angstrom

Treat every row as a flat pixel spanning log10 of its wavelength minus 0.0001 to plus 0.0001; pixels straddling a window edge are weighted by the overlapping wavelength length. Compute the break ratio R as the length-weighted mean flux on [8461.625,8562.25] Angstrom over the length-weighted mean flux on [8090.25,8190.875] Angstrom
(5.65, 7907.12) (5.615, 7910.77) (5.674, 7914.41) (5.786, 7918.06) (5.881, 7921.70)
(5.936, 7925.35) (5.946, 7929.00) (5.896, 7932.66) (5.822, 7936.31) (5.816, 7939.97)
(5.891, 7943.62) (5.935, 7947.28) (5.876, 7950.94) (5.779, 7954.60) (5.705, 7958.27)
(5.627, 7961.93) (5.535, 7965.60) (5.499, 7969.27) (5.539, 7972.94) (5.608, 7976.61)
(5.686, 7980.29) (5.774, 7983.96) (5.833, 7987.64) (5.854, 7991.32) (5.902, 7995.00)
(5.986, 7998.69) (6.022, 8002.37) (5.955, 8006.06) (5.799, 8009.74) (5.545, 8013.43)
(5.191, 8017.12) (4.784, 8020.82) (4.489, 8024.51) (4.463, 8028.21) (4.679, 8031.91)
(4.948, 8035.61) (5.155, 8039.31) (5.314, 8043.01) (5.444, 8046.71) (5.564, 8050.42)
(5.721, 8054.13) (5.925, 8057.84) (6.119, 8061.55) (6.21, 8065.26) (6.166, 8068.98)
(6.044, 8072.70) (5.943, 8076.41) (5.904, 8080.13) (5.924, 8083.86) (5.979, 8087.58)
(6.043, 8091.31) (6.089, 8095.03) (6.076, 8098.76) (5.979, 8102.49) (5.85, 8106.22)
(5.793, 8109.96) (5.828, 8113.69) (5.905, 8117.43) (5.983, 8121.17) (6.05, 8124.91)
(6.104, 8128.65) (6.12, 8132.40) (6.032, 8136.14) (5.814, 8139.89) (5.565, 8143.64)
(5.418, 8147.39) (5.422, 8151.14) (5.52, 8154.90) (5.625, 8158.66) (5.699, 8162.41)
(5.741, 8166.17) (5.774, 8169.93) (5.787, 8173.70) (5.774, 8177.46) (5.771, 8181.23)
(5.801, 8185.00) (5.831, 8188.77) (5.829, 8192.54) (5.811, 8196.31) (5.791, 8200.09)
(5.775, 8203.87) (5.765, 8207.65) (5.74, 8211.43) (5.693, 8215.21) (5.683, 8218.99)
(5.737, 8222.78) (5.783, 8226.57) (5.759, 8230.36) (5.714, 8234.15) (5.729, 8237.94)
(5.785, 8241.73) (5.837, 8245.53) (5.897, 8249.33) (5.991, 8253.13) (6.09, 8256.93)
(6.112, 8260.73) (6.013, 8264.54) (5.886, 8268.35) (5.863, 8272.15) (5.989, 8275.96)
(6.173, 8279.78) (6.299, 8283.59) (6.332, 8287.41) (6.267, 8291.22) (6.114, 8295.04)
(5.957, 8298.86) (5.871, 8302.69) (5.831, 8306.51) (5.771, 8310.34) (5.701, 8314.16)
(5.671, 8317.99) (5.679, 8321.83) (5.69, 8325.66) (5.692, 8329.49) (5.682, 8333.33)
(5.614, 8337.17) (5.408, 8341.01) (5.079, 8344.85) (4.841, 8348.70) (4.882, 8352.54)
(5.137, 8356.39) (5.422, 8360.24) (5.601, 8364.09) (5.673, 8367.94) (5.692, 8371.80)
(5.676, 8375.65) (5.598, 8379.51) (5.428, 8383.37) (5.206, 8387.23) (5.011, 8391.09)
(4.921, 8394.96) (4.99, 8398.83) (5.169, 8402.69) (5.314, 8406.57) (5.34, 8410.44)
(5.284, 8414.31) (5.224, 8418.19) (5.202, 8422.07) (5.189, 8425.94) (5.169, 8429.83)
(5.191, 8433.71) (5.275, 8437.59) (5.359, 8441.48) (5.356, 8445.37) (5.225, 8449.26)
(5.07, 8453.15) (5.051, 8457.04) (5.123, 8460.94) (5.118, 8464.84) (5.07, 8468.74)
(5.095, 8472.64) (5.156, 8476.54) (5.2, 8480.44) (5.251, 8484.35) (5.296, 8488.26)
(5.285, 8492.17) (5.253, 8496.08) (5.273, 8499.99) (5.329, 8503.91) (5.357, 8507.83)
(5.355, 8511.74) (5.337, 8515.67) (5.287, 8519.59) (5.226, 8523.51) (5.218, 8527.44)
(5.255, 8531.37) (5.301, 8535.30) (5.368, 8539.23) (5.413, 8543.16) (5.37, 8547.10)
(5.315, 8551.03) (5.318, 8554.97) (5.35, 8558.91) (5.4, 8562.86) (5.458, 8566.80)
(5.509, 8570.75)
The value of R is 0.90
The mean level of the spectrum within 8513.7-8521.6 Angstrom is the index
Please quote 5.31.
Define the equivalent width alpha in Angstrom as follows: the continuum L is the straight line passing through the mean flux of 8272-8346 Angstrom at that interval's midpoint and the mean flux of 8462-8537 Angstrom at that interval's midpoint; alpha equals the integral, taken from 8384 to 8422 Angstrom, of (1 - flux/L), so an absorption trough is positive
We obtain 2.5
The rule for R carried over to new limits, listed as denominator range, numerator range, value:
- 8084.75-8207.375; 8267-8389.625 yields 0.97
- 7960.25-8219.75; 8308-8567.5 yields 0.93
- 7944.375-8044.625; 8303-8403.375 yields 0.99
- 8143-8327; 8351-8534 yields 0.90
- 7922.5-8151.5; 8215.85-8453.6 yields 0.98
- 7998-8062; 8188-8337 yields 1.09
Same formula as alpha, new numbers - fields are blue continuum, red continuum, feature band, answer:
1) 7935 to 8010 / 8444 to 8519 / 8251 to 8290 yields -4.5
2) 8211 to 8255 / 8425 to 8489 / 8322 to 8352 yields 0.5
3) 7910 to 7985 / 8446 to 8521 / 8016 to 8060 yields 4.0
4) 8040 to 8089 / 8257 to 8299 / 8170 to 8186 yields 0.5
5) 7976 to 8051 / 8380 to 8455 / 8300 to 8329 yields -2.6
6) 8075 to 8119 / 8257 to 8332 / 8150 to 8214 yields 2.2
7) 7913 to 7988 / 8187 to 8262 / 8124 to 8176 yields 0.4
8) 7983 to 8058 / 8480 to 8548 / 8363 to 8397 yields -0.5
